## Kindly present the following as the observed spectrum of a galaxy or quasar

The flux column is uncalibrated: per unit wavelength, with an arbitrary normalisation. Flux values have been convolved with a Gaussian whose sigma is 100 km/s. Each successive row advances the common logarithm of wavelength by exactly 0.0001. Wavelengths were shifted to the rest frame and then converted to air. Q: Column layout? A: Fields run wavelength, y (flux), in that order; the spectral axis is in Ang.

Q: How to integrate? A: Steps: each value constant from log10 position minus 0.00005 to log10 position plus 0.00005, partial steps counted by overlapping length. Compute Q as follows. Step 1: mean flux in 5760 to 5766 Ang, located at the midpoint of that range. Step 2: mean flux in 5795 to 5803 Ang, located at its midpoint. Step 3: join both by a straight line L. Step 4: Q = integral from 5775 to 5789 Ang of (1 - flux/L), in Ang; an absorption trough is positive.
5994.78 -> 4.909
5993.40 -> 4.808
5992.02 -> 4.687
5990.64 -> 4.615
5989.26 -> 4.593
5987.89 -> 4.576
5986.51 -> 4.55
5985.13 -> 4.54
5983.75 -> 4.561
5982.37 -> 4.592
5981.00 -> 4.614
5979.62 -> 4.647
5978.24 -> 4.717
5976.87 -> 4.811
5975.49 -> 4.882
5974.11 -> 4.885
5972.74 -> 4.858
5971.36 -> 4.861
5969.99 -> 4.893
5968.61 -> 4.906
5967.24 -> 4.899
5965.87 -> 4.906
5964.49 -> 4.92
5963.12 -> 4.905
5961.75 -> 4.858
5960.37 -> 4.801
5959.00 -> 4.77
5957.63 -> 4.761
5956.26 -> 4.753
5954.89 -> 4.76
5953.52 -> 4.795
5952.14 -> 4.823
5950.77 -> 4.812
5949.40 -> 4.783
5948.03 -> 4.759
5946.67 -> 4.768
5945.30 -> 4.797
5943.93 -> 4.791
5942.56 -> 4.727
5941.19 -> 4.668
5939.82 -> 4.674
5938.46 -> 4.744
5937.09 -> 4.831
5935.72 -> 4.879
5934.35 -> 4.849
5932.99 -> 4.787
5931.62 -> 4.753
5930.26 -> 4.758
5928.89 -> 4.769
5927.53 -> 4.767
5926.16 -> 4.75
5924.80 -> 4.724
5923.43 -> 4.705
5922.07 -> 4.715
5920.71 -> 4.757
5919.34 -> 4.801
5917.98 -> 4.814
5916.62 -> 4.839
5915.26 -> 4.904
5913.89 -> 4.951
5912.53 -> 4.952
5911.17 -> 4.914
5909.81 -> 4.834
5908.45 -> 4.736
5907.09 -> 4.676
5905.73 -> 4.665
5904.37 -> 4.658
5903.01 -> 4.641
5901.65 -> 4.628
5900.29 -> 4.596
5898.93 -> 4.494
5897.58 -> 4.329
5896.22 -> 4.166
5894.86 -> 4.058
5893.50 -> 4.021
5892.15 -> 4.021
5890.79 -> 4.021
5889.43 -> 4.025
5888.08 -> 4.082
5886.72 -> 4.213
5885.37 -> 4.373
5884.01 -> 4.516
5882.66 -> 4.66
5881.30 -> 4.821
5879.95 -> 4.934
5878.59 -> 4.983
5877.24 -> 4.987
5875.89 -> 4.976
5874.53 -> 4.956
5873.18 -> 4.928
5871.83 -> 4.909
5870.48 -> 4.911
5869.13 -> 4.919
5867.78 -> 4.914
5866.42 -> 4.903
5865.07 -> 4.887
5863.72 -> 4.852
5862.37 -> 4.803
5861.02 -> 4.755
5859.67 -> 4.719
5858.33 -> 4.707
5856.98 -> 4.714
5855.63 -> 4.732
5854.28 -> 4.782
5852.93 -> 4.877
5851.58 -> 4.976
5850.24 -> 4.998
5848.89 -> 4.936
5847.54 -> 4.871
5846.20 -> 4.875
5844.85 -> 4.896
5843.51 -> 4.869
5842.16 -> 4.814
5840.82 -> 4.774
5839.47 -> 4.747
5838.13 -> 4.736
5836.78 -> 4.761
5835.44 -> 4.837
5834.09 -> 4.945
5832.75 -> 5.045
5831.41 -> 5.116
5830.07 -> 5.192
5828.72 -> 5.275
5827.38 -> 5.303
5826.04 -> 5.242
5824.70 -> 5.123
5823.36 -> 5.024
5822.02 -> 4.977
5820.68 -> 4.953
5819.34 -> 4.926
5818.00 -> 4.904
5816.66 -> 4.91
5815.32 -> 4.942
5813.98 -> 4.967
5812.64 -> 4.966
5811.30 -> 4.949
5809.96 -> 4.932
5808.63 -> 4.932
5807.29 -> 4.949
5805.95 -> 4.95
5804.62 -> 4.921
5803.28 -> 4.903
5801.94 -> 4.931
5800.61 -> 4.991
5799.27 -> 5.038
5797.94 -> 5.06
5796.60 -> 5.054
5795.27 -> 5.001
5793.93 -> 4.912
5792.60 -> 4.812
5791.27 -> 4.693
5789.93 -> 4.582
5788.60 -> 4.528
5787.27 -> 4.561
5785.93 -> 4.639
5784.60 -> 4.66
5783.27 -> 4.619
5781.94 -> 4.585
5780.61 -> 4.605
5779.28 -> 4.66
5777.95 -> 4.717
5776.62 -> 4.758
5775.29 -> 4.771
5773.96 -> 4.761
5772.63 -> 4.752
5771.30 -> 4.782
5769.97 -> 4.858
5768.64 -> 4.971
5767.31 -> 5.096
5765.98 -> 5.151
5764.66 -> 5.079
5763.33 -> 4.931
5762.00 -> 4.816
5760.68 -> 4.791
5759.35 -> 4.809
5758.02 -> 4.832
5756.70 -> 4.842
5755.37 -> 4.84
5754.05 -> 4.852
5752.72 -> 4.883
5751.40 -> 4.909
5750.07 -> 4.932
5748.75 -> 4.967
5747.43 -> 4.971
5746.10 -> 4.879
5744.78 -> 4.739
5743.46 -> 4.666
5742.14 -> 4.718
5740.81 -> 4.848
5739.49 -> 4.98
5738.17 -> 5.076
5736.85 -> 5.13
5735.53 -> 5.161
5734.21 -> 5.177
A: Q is 0.9 Ang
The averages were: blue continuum 4.94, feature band 4.65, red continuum 5.01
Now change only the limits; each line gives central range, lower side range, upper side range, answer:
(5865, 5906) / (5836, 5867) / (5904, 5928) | 1.9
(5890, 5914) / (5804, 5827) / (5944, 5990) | 1.7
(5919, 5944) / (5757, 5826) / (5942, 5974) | 0.4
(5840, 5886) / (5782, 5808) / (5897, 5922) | -0.6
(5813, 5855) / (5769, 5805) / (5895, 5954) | -1.7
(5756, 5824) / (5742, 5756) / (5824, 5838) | 1.4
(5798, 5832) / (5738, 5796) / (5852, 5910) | -2.0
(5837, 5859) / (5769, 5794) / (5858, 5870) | -0.1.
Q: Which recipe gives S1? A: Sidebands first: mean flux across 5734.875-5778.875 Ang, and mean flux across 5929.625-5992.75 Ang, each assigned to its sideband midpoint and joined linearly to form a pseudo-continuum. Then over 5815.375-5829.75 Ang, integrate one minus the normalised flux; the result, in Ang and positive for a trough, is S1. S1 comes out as -0.64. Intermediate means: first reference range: 4.89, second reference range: 4.76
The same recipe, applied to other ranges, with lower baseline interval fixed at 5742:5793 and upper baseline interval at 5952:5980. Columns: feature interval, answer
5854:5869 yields 0.0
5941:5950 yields 0.1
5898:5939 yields 0.5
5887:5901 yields 1.8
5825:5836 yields -0.7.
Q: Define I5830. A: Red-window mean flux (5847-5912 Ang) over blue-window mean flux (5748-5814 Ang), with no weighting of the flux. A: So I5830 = 0.96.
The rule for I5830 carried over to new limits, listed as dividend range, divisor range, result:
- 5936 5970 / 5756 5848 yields 0.98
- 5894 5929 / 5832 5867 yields 0.97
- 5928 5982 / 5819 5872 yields 0.98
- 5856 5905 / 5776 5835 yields 0.94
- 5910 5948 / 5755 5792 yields 1.00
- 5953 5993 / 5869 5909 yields 1.04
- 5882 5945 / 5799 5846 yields 0.93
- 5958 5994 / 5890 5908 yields 1.08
